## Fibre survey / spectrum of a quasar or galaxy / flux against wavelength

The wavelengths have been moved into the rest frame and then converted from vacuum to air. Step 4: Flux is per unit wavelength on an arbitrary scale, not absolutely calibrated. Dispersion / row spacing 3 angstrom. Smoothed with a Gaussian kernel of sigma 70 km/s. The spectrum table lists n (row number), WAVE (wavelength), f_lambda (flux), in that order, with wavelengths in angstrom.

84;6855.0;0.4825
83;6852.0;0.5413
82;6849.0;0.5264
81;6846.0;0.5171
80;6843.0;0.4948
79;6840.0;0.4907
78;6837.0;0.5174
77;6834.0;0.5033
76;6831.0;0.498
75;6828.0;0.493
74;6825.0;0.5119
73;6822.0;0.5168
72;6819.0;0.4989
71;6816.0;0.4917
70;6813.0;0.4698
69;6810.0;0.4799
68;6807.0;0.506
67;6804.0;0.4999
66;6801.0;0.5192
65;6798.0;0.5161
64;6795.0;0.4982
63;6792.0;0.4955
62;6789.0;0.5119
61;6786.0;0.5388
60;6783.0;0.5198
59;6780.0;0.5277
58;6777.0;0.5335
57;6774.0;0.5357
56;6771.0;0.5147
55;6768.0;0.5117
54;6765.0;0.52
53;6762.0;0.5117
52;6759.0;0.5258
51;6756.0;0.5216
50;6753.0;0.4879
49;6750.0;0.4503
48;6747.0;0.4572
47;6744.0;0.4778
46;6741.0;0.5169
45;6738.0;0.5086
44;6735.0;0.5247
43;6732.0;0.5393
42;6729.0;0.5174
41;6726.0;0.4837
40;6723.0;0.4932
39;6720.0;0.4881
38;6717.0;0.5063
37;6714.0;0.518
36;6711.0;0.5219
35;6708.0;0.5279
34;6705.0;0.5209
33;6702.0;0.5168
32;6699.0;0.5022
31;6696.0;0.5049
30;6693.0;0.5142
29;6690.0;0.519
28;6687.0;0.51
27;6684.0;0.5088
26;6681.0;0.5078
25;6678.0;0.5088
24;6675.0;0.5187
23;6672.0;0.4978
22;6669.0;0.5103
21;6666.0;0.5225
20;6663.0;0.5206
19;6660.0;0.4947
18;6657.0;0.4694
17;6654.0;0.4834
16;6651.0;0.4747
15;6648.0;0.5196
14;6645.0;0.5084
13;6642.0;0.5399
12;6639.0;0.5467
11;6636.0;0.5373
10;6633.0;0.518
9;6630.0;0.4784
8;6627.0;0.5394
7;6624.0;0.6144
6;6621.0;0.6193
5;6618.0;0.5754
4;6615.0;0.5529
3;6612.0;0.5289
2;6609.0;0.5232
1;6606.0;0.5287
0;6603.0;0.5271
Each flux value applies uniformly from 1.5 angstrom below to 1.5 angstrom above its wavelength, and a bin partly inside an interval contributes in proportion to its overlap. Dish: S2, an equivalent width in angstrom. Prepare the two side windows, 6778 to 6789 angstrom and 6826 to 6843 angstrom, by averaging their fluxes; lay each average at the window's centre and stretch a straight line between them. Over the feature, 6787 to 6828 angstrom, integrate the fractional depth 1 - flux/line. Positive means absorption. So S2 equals 1.02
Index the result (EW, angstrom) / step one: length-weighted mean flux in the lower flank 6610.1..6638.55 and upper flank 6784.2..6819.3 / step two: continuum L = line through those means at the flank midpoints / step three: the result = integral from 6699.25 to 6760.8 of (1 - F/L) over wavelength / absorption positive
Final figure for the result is 1.99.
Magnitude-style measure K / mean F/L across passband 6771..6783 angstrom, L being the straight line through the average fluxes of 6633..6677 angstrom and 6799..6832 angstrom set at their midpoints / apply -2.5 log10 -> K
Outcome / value -0.06 mag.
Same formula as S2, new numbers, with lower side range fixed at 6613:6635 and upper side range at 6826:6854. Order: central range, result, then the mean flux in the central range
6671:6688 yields 1.1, 0.509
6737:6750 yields 1.1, 0.485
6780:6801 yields 0.2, 0.515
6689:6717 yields 1.2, 0.516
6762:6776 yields 0.1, 0.52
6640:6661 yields 1.9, 0.5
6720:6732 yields 0.7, 0.502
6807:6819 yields 0.7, 0.486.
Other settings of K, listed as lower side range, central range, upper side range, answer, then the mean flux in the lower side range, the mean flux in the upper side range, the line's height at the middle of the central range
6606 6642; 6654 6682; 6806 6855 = 0.07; 0.547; 0.503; 0.538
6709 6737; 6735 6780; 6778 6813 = 0.01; 0.511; 0.509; 0.51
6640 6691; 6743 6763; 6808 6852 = 0.03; 0.507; 0.502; 0.504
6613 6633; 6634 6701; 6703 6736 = 0.06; 0.559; 0.513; 0.538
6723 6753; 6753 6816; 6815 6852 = -0.02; 0.497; 0.507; 0.502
